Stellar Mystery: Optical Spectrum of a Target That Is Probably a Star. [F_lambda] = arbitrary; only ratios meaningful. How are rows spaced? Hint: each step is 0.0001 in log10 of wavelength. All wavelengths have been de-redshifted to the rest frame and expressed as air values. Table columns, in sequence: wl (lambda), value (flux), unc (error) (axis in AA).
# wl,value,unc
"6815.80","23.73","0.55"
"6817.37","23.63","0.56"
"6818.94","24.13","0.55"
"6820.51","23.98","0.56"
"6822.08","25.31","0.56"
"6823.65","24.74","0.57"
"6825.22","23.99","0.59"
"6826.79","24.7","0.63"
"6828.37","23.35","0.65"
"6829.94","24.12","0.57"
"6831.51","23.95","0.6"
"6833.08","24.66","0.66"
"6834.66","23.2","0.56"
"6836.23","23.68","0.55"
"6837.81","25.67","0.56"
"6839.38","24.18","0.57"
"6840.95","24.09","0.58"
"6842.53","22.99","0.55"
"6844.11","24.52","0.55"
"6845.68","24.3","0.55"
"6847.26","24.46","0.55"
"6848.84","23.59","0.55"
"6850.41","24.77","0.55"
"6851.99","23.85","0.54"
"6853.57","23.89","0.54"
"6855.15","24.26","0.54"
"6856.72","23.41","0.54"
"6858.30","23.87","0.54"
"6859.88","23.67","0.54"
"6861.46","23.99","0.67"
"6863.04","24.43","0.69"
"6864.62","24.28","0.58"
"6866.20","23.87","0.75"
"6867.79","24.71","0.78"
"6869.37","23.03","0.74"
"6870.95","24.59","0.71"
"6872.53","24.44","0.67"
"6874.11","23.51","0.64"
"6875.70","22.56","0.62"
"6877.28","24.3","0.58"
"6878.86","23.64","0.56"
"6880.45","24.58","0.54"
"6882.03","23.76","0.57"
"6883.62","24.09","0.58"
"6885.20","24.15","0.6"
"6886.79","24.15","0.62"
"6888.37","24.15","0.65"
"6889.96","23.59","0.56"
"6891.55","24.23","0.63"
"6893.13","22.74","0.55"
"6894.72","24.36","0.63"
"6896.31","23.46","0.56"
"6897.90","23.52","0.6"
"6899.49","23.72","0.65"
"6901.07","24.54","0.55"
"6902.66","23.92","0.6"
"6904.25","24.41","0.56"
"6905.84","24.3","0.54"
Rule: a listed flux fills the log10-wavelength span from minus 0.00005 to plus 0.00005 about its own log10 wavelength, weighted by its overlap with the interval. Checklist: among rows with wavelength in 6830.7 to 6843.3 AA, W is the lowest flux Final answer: 22.99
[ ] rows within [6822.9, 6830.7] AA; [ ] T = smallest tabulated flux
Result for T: 23.35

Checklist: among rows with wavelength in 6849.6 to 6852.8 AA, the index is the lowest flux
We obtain 23.85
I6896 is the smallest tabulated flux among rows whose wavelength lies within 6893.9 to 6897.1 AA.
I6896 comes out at 23.46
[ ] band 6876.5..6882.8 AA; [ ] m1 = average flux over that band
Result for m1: 24.1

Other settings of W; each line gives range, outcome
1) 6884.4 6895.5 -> 22.74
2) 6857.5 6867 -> 23.67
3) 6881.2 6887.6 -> 23.76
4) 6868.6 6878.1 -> 22.56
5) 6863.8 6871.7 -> 23.03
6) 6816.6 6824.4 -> 23.63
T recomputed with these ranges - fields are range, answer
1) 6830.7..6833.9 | 23.95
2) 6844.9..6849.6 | 23.59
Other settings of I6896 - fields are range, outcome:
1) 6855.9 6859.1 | 23.41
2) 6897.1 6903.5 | 23.52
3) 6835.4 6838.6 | 23.68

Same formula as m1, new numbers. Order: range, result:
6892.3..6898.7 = 23.5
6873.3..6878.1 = 23.5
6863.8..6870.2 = 24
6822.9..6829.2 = 24.2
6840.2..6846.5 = 24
